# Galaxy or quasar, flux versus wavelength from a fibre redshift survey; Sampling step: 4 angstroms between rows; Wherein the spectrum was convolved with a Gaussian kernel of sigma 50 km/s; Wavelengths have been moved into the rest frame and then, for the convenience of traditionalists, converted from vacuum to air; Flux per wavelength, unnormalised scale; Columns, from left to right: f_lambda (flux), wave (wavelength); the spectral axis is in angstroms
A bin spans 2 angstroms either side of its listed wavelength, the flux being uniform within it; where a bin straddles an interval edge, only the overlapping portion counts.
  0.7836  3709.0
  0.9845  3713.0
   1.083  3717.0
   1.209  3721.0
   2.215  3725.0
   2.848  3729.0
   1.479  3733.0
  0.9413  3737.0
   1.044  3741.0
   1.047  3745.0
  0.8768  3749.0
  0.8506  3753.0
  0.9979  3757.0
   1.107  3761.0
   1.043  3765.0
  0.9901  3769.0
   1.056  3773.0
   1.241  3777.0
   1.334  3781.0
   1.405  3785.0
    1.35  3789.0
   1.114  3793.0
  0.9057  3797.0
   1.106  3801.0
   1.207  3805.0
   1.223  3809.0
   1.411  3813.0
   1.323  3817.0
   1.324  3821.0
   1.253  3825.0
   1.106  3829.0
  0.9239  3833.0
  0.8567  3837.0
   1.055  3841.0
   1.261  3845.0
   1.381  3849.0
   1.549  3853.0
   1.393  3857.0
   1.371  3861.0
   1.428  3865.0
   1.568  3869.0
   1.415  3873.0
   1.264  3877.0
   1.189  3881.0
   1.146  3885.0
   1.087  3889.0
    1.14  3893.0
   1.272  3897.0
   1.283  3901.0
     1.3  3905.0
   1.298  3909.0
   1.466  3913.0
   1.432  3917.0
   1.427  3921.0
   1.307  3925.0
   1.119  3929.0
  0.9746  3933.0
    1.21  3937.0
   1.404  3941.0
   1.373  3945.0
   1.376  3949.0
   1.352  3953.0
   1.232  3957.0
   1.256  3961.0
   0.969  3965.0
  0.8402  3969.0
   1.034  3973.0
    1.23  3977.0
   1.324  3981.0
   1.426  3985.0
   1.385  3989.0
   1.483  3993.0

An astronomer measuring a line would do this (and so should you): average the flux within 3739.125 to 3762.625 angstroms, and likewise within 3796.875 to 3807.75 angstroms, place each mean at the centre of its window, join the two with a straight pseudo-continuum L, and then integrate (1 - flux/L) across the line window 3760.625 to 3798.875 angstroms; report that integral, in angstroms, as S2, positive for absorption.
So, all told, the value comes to -3.7 angstroms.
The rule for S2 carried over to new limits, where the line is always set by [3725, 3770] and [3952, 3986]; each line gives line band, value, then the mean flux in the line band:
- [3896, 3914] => -1.85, 1.32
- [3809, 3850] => 1.22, 1.19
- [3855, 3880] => -3.90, 1.4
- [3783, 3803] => 0.97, 1.18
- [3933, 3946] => -0.97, 1.27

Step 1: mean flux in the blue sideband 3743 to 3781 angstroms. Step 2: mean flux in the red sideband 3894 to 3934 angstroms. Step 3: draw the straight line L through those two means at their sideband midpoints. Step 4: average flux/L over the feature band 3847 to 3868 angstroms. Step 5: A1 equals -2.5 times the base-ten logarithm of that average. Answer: -0.19 mag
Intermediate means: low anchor 1.04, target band 1.43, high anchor 1.29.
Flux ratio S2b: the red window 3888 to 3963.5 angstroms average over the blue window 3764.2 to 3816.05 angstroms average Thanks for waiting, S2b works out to 1.08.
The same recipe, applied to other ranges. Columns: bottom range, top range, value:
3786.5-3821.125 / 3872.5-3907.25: 1.01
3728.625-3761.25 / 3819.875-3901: 1.07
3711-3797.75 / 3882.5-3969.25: 1.01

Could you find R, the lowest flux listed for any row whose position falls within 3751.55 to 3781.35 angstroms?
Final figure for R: 0.8506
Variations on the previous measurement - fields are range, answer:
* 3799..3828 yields 1.106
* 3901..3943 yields 0.9746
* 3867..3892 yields 1.087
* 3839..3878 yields 1.055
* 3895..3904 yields 1.272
